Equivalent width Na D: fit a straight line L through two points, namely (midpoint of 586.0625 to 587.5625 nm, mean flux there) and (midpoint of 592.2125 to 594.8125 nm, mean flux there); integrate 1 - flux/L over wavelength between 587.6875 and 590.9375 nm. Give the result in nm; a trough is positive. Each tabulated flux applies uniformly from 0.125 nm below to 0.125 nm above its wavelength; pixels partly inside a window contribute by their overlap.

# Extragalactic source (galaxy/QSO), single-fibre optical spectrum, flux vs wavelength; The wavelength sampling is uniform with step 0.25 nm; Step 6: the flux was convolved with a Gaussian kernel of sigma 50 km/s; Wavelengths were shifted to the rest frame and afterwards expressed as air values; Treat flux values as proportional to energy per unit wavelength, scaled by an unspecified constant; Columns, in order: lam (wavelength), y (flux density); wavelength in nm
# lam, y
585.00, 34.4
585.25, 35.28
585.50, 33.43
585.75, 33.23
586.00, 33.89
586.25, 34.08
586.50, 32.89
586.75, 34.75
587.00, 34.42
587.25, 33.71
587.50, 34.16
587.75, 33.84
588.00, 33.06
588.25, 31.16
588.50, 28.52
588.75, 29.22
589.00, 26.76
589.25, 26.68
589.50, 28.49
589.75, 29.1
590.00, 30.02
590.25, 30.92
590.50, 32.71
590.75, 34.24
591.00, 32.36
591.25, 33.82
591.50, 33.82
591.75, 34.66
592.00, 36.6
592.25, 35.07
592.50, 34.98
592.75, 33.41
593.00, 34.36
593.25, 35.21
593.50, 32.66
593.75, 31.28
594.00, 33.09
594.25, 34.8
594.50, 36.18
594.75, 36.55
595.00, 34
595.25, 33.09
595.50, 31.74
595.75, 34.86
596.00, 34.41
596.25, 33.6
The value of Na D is 0.36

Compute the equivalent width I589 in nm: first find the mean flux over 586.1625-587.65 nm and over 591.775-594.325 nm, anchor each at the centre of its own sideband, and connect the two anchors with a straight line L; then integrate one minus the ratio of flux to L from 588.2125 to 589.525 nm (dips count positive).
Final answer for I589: 0.22 nm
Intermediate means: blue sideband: 34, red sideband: 34.2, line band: 28.3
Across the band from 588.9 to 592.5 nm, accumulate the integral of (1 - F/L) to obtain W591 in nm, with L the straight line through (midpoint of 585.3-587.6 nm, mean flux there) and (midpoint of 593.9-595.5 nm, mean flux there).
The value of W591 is 0.23 nm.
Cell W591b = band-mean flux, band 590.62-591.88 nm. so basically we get 33.8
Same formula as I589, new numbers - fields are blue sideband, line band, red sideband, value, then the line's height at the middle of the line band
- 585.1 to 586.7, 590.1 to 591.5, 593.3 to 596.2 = 0.04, 33.9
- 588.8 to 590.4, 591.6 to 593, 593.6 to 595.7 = -0.15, 31.5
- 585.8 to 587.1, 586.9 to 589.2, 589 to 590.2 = -0.02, 31.2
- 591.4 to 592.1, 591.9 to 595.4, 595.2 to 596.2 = 0.00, 34.3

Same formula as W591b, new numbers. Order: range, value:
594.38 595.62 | 34.3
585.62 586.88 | 33.8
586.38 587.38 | 33.9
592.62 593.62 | 33.9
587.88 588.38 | 32.1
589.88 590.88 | 32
